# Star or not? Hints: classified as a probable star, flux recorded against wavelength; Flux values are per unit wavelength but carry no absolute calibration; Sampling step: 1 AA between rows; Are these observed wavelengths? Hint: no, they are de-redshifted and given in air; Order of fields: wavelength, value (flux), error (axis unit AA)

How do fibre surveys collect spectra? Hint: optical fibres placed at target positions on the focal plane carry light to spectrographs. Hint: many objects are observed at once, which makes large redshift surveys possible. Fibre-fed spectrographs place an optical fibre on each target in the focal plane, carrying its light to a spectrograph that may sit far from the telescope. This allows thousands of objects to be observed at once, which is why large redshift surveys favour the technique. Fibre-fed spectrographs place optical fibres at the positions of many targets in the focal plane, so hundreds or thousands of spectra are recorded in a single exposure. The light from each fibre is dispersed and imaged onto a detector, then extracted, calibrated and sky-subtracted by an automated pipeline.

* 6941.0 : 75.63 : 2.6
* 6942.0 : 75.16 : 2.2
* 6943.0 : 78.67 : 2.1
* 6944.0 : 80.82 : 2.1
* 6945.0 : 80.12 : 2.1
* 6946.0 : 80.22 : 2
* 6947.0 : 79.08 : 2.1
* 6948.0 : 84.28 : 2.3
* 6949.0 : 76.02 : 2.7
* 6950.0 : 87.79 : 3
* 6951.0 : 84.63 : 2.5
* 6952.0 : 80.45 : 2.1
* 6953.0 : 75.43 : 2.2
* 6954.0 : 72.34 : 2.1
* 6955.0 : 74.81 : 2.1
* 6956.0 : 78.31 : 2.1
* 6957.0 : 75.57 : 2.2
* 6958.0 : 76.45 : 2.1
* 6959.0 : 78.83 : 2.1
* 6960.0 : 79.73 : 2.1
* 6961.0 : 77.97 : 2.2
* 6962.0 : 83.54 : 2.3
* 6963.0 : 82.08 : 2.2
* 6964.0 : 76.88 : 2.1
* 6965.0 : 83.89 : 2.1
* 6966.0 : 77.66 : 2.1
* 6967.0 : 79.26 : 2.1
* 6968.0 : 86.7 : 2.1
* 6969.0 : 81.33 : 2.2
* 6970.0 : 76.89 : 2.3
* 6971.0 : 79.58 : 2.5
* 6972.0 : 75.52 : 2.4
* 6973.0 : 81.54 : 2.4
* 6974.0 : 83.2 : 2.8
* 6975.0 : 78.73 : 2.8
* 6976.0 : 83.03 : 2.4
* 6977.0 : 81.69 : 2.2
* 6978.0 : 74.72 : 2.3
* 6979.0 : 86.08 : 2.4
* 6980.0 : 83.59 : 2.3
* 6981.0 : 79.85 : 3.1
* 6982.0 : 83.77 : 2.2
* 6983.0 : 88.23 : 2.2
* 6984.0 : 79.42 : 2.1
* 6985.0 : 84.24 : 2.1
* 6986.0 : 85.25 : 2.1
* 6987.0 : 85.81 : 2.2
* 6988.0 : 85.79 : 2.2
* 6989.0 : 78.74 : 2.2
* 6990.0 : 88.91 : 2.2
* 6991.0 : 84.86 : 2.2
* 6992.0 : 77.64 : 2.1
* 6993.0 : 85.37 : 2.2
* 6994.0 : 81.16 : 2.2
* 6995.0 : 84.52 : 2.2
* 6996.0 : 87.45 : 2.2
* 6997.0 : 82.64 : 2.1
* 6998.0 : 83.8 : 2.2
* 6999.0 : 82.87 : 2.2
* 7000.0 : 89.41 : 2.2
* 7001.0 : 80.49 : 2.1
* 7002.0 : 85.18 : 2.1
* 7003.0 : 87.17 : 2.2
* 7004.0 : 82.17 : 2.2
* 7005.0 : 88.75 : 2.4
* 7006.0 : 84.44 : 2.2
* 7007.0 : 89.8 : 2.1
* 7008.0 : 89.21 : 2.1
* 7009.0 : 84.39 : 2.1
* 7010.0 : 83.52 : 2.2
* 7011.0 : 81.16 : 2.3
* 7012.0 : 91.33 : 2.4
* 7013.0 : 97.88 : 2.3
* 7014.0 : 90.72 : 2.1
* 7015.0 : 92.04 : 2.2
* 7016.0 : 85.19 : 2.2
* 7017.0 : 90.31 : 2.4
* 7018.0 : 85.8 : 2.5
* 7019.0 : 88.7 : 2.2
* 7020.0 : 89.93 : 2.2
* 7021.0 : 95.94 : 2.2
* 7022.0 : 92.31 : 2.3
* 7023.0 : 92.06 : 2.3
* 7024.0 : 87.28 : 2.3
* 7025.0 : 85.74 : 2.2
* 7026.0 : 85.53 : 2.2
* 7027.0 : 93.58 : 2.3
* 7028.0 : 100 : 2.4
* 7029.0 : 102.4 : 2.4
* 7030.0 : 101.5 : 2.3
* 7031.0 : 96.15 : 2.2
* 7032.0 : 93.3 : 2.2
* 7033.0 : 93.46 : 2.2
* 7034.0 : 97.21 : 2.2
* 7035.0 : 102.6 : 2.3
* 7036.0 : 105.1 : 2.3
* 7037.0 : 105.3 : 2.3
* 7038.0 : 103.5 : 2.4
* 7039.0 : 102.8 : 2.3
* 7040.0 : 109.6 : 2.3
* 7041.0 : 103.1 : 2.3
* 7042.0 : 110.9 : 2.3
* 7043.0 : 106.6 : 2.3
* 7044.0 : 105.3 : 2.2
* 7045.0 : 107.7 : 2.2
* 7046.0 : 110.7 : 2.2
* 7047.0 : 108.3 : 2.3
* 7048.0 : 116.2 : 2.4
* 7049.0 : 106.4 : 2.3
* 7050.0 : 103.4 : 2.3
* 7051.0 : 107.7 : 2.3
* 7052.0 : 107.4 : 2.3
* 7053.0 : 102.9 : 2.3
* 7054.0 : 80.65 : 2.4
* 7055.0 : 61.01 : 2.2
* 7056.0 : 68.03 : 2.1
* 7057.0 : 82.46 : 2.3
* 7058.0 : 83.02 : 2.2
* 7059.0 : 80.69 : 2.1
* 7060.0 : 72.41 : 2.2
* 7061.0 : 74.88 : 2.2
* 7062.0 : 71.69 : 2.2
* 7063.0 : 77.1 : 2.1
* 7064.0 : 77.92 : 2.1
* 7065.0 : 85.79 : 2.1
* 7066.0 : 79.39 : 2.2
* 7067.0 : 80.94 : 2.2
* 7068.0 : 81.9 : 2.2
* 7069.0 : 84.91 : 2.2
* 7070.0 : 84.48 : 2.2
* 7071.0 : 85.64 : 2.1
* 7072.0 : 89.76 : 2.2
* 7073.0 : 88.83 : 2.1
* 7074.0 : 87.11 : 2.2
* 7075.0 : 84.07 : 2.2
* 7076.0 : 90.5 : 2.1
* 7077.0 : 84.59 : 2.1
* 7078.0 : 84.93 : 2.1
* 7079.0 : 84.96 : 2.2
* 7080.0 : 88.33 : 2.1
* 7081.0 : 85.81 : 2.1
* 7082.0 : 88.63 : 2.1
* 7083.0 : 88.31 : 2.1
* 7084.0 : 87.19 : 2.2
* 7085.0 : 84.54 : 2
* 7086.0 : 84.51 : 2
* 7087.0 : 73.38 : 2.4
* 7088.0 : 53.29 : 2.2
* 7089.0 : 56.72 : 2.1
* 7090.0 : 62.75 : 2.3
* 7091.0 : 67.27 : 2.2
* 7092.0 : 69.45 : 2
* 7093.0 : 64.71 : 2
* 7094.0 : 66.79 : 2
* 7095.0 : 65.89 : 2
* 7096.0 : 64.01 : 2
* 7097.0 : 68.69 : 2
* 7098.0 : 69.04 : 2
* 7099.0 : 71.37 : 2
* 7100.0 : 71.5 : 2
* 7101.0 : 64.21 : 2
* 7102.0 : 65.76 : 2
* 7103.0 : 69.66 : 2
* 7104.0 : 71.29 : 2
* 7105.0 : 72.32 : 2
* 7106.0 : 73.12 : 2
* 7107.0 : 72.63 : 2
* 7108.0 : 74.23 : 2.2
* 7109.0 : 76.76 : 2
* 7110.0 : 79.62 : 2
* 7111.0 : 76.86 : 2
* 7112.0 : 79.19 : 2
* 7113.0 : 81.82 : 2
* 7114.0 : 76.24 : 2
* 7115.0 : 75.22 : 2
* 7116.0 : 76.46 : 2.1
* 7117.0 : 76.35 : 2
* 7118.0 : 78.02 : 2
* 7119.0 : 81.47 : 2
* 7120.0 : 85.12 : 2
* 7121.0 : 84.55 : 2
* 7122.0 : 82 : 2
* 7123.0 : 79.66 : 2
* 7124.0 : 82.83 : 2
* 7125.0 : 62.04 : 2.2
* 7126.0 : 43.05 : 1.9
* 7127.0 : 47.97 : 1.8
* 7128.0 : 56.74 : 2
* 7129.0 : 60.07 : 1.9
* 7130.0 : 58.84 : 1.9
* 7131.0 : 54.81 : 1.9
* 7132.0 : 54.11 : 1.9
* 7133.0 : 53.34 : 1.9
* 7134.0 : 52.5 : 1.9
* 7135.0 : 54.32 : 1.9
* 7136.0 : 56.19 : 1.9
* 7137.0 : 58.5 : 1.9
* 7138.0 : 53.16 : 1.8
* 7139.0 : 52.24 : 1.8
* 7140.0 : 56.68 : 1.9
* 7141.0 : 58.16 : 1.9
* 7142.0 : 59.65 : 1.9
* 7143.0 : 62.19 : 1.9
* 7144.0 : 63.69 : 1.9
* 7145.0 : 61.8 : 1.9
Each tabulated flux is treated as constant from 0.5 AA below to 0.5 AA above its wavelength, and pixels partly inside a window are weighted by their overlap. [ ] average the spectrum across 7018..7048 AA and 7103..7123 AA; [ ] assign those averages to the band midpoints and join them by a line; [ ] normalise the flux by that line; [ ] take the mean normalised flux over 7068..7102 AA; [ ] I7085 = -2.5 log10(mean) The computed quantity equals 0.11 mag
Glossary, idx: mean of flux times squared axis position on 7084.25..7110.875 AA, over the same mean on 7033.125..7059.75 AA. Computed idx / 0.7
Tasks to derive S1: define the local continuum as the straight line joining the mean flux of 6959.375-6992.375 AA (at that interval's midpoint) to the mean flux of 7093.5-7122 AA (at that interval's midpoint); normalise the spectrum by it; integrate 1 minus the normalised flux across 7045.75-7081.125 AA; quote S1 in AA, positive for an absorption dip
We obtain -4.9 AA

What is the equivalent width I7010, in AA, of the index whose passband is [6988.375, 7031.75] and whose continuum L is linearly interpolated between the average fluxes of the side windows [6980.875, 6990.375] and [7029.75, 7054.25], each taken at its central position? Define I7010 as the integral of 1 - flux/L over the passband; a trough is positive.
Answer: 2.1 AA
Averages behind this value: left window 84.1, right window 104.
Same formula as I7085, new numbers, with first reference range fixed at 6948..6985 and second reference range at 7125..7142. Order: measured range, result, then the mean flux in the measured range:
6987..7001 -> -0.11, 84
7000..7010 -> -0.16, 85.8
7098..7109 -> -0.19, 70.8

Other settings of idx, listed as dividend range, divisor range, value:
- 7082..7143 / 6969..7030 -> 0.82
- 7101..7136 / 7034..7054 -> 0.67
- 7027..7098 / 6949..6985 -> 1.12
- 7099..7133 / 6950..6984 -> 0.92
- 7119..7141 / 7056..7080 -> 0.76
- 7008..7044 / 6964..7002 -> 1.17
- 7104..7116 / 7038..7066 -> 0.83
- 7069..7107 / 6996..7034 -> 0.87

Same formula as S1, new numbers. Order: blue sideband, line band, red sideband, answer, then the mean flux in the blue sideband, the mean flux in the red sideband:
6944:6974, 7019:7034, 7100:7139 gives -3.7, 79.6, 68.3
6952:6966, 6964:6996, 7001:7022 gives 0.0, 78.2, 88.1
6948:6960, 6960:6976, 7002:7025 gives 0.1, 78.6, 88.5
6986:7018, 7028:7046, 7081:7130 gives -4.8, 85.9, 72.2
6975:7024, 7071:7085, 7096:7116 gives -2.0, 85.7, 73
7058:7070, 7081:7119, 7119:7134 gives -1.3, 79.3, 64.8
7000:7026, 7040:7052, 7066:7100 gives -3.6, 88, 77.9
